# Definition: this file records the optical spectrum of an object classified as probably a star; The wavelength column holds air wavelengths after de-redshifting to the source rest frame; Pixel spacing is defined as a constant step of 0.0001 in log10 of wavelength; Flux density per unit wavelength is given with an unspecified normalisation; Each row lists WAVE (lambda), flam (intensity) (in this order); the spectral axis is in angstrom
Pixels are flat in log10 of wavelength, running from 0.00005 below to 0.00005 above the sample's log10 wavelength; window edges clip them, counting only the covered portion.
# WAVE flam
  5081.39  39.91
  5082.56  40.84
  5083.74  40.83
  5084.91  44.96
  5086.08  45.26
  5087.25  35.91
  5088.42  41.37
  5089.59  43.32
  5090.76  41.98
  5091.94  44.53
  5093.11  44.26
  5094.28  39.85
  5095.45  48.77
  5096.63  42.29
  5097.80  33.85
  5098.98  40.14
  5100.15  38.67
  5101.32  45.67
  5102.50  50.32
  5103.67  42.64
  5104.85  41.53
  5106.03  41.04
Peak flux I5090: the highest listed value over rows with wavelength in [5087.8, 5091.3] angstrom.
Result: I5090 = 43.32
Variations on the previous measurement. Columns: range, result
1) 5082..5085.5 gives 44.96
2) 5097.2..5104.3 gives 50.32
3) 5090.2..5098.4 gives 48.77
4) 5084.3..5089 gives 45.26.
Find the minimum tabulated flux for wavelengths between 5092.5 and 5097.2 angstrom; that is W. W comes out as 39.85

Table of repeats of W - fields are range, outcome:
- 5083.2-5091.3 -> 35.91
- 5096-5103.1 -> 33.85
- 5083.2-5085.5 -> 40.83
